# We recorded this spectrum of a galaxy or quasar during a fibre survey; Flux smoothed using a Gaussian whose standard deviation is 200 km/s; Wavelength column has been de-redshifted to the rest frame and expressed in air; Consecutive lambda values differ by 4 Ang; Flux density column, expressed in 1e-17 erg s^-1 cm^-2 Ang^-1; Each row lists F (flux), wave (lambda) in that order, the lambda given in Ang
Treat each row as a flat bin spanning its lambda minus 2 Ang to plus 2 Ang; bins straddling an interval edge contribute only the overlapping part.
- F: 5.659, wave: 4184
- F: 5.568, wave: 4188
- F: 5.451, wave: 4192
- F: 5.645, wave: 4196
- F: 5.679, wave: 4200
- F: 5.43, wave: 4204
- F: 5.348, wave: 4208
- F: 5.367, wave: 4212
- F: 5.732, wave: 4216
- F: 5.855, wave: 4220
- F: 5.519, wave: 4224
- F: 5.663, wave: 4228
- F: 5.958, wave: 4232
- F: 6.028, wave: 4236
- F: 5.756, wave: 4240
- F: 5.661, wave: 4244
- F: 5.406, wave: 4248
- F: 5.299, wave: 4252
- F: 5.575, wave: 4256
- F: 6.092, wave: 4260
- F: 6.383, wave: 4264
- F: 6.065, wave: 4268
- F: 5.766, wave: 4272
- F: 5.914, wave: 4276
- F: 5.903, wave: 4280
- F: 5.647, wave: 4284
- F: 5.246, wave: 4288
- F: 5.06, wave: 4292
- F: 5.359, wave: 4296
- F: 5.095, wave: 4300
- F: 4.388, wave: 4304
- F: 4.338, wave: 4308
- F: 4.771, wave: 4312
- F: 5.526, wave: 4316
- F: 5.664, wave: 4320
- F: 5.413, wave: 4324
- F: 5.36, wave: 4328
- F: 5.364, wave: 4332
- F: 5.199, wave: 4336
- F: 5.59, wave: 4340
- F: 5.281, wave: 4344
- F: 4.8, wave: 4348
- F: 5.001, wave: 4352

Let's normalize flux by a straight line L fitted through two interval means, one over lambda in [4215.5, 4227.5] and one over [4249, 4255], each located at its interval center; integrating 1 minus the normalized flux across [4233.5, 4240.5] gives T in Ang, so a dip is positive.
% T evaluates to -0.5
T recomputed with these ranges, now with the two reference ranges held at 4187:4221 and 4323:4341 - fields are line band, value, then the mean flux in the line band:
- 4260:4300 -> -1.81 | 5.69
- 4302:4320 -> 1.82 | 4.86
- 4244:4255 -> 0.12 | 5.43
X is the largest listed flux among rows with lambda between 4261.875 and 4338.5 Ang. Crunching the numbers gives 6.383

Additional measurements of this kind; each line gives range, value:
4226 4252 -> 6.028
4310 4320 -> 5.664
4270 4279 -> 5.914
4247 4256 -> 5.575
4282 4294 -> 5.647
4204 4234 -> 5.958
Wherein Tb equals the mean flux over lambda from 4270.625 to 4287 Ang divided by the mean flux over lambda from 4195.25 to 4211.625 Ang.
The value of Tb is 1.0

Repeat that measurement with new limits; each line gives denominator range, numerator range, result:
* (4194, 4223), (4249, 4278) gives 1.05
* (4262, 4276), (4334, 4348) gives 0.87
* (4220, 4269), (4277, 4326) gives 0.90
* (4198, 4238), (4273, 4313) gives 0.92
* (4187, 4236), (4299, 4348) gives 0.92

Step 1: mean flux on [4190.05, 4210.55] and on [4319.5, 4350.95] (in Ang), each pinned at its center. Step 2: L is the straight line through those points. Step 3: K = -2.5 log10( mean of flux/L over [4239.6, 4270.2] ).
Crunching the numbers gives -0.07 mag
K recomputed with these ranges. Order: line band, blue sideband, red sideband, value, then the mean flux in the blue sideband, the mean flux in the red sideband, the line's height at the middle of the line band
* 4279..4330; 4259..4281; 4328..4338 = 0.08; 6.02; 5.3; 5.63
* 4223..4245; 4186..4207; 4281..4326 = -0.07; 5.54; 5.15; 5.41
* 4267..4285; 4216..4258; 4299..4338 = -0.09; 5.67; 5.11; 5.41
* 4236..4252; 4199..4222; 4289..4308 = -0.06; 5.56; 4.92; 5.32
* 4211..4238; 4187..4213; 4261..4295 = -0.03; 5.5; 5.75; 5.58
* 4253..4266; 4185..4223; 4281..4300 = -0.10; 5.57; 5.33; 5.42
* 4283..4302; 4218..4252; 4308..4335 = 0.03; 5.71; 5.27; 5.42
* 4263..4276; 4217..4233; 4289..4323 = -0.13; 5.73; 5.04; 5.35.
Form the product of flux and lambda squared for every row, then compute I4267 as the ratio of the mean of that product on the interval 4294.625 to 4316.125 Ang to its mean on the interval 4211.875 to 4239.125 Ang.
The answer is 0.9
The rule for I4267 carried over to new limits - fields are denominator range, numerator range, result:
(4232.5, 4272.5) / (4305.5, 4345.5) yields 0.93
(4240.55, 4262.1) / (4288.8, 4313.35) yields 0.88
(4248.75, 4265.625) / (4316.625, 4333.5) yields 0.97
